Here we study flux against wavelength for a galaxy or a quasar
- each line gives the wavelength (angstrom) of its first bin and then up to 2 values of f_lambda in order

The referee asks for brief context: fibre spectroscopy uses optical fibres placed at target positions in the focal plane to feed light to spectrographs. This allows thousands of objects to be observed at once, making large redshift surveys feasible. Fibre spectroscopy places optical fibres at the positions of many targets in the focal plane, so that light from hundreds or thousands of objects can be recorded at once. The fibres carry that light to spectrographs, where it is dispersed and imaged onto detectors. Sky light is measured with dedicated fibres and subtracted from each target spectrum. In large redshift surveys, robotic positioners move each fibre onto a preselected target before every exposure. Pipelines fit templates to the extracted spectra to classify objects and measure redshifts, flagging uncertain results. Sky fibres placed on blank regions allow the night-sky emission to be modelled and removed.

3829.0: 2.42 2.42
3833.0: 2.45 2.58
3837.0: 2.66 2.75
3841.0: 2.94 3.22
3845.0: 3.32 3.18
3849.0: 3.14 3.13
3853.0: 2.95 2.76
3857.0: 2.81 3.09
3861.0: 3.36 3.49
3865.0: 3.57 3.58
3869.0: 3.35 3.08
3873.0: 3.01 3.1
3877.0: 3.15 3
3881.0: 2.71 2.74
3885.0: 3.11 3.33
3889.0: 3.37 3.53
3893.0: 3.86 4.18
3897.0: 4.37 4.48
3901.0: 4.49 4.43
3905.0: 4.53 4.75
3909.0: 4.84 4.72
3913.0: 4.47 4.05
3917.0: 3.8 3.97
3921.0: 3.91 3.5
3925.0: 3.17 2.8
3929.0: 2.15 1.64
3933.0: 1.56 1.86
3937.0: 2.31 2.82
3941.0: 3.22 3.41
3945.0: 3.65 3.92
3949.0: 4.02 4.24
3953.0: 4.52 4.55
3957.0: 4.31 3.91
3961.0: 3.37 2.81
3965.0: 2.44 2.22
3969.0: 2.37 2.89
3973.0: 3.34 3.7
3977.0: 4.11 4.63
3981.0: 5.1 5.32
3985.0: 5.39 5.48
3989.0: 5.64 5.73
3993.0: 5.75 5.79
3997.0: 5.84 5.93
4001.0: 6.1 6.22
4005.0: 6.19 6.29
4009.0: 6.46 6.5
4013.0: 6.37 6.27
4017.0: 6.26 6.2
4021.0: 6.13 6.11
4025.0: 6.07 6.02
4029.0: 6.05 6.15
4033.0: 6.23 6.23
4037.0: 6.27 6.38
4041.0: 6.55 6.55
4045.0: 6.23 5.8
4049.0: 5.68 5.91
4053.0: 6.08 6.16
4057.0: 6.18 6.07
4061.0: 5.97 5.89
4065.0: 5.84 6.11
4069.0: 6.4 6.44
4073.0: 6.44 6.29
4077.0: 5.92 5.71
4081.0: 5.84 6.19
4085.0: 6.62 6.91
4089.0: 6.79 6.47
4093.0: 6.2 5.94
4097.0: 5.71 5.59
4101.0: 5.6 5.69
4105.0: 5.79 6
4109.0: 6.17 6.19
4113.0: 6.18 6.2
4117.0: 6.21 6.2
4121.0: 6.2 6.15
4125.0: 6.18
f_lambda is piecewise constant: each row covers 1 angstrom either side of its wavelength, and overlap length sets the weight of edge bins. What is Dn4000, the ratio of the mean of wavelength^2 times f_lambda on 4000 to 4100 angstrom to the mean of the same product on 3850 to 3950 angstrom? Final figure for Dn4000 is 1.95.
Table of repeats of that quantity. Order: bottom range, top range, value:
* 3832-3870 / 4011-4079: 2.21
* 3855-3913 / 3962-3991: 1.16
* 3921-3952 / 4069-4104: 2.22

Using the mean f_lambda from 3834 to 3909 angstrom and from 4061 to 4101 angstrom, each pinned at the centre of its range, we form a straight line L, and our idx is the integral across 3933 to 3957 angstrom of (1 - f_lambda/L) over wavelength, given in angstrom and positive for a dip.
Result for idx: 5.11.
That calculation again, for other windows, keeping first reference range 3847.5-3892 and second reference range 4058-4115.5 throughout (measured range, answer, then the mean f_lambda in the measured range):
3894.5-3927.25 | -4.2 angstrom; 4.17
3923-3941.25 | 7.2 angstrom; 2.42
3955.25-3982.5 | 5.9 angstrom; 3.54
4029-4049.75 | -2.8 angstrom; 6.21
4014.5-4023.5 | -1.8 angstrom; 6.19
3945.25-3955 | 0.2 angstrom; 4.17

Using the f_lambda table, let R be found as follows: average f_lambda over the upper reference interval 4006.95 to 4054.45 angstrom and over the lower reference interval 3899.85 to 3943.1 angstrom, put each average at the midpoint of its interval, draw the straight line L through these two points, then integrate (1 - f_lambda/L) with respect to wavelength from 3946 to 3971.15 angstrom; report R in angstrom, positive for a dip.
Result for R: 4.8 angstrom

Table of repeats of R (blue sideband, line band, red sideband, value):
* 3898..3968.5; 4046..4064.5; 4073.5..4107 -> -1.50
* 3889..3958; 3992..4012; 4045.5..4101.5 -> -4.62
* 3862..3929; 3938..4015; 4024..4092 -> 5.79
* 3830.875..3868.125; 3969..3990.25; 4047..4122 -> 1.24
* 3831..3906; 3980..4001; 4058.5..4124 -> -3.34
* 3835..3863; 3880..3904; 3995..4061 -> 0.50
